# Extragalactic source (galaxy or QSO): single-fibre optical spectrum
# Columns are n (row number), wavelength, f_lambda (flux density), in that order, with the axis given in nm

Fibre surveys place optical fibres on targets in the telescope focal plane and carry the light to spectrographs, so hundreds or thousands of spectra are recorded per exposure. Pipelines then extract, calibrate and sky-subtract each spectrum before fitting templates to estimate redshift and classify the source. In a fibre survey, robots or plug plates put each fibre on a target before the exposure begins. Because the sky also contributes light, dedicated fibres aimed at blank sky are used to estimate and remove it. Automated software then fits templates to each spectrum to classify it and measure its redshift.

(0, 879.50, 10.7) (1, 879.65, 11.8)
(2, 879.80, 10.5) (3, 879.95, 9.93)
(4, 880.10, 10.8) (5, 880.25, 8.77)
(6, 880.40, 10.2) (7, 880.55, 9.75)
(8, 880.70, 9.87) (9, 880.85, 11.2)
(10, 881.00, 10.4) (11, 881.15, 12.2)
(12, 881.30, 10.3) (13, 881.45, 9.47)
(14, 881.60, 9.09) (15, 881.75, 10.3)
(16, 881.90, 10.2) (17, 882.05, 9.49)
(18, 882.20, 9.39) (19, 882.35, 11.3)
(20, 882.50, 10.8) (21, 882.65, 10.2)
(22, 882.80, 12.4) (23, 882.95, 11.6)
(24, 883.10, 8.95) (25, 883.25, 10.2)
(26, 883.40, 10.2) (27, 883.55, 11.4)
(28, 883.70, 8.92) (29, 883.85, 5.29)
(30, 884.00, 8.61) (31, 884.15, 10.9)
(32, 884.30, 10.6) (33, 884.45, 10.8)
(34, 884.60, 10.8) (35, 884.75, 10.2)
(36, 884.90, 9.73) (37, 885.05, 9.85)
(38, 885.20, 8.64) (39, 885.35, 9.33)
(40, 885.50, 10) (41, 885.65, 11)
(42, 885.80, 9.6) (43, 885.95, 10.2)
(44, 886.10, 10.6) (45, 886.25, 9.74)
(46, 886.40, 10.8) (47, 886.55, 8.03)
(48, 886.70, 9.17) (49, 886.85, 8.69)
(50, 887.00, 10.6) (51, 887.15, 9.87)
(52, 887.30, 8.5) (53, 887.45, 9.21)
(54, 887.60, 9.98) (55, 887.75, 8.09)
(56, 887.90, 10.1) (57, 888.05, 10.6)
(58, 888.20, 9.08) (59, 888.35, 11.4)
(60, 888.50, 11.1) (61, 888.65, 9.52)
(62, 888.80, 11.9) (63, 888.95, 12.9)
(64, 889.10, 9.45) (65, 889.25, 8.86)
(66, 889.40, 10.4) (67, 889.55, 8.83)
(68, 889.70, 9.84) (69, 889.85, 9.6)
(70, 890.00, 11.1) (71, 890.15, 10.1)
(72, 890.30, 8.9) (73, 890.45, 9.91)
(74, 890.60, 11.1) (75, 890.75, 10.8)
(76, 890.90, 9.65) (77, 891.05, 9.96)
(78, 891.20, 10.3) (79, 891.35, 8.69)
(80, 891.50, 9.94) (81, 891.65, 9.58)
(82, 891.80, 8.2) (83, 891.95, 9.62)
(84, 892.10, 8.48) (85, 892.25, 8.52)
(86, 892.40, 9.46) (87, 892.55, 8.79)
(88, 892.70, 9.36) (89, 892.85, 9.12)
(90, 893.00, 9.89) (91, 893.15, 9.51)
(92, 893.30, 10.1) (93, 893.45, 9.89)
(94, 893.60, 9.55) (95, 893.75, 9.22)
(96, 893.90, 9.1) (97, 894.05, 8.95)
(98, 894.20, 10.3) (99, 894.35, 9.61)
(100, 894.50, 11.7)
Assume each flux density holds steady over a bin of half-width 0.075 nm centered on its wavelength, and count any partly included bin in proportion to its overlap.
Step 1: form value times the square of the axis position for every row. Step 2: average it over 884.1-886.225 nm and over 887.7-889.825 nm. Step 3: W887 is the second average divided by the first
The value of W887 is 1.01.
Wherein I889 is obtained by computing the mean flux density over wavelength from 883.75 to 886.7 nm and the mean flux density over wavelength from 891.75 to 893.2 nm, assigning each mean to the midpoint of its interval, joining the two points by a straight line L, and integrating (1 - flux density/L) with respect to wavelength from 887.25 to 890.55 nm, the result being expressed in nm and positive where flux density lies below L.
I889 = -0.21 nm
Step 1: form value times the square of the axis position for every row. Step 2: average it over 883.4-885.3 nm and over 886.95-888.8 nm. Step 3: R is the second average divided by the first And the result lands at 1.03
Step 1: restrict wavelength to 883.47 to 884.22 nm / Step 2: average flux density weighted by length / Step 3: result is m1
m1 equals 9.02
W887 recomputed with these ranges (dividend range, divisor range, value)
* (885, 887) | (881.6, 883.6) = 0.94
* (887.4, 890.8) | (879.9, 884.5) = 1.02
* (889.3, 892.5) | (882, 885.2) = 0.98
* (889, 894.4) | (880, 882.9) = 0.95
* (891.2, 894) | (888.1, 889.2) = 0.88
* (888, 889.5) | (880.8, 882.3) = 1.04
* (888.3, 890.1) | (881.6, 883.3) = 1.02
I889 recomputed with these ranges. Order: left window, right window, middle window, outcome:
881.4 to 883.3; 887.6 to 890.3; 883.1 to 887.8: 0.25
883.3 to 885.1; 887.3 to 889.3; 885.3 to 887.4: 0.05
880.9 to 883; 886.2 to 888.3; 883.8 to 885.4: 0.06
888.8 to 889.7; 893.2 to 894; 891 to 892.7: 0.10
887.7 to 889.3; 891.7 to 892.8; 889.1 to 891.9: -0.05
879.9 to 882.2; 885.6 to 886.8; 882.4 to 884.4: -0.01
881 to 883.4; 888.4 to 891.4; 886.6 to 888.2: 0.12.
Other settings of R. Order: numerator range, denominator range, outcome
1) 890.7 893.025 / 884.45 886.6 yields 0.96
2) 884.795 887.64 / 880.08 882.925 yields 0.94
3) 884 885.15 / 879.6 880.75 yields 1.02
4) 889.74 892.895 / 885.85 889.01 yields 0.97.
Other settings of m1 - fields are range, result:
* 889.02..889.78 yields 9.5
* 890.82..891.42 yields 9.67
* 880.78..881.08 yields 10.8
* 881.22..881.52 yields 9.93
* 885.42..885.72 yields 10.5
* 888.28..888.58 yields 11.2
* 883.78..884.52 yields 9.26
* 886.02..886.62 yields 9.81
